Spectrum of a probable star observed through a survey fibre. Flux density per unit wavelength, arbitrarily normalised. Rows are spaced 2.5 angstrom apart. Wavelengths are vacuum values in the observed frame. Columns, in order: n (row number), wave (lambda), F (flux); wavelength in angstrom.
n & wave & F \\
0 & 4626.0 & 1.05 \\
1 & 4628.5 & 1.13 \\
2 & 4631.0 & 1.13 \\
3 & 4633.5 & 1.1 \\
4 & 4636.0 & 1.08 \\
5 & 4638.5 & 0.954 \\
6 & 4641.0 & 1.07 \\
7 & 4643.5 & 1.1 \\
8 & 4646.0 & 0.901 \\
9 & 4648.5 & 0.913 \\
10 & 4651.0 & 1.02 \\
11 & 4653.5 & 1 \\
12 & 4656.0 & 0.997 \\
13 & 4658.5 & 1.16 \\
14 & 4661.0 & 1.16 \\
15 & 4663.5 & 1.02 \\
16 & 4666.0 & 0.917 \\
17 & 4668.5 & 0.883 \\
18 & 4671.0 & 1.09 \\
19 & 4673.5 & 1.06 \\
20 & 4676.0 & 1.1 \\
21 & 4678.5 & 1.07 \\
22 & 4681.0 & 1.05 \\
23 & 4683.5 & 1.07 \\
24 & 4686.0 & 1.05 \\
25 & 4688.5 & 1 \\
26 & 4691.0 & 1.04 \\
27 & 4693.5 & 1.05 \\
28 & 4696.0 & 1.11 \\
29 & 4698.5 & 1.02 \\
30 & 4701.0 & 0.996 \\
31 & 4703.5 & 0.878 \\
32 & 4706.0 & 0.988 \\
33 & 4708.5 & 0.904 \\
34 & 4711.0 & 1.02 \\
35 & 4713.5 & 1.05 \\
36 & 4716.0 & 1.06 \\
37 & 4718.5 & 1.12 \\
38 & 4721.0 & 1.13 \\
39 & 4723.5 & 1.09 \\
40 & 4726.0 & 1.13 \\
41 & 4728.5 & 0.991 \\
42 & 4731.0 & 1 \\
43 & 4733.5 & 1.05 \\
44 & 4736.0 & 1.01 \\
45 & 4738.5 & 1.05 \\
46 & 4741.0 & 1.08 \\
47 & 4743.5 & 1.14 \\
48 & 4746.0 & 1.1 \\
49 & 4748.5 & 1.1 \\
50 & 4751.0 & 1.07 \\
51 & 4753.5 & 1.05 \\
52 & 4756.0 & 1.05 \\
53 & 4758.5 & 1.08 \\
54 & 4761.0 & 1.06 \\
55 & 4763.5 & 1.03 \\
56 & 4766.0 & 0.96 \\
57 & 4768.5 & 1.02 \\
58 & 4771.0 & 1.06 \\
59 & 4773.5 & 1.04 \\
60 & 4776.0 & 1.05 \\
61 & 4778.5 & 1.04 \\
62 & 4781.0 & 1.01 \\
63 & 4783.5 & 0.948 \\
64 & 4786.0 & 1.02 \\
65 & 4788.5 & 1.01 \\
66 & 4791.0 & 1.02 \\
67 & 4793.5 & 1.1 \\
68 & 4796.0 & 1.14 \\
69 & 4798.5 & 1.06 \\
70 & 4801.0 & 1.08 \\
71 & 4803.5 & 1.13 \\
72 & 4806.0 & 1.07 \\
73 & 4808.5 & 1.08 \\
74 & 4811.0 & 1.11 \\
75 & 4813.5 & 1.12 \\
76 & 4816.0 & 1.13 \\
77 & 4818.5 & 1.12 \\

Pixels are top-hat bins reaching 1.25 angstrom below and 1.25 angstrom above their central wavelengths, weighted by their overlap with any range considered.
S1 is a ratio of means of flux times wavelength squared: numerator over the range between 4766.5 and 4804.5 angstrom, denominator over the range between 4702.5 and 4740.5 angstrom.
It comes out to 1.04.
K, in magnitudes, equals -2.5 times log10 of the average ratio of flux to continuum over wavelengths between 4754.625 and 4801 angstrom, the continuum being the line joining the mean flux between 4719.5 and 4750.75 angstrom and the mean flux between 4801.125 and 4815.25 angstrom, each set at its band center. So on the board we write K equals 0.05 mag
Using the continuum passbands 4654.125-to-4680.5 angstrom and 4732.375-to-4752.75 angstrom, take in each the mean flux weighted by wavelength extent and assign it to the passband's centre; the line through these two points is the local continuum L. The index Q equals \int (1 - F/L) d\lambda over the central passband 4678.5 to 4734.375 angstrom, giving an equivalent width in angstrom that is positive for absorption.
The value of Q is 1.2 angstrom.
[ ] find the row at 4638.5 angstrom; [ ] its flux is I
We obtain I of 0.954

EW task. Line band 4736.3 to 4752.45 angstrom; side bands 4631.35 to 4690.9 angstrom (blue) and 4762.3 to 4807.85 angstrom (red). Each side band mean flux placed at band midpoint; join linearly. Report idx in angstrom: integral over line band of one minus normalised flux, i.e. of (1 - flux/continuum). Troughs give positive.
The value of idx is -0.68 angstrom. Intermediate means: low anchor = 1.03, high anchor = 1.04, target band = 1.08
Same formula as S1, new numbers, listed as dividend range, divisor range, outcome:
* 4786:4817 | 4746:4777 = 1.05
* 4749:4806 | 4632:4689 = 1.06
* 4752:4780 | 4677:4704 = 1.04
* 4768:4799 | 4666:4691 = 1.05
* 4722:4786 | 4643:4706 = 1.06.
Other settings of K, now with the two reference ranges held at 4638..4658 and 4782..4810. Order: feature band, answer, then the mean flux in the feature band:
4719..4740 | -0.03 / 1.06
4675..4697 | -0.04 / 1.06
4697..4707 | 0.05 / 0.974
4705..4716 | 0.03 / 0.998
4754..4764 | -0.01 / 1.06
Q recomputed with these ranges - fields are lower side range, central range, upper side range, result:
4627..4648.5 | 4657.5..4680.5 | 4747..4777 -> 0.0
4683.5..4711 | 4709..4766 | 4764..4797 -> -2.4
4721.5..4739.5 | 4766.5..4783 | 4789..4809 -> 0.6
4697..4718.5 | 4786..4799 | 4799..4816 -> 0.3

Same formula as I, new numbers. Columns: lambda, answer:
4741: 1.08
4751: 1.07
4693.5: 1.05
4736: 1.01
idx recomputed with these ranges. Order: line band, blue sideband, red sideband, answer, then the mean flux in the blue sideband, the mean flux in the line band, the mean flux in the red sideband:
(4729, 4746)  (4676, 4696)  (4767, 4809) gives 0.0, 1.05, 1.06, 1.05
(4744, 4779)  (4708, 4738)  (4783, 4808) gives 0.1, 1.05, 1.05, 1.06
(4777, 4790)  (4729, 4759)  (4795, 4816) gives 1.0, 1.06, 1.01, 1.1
